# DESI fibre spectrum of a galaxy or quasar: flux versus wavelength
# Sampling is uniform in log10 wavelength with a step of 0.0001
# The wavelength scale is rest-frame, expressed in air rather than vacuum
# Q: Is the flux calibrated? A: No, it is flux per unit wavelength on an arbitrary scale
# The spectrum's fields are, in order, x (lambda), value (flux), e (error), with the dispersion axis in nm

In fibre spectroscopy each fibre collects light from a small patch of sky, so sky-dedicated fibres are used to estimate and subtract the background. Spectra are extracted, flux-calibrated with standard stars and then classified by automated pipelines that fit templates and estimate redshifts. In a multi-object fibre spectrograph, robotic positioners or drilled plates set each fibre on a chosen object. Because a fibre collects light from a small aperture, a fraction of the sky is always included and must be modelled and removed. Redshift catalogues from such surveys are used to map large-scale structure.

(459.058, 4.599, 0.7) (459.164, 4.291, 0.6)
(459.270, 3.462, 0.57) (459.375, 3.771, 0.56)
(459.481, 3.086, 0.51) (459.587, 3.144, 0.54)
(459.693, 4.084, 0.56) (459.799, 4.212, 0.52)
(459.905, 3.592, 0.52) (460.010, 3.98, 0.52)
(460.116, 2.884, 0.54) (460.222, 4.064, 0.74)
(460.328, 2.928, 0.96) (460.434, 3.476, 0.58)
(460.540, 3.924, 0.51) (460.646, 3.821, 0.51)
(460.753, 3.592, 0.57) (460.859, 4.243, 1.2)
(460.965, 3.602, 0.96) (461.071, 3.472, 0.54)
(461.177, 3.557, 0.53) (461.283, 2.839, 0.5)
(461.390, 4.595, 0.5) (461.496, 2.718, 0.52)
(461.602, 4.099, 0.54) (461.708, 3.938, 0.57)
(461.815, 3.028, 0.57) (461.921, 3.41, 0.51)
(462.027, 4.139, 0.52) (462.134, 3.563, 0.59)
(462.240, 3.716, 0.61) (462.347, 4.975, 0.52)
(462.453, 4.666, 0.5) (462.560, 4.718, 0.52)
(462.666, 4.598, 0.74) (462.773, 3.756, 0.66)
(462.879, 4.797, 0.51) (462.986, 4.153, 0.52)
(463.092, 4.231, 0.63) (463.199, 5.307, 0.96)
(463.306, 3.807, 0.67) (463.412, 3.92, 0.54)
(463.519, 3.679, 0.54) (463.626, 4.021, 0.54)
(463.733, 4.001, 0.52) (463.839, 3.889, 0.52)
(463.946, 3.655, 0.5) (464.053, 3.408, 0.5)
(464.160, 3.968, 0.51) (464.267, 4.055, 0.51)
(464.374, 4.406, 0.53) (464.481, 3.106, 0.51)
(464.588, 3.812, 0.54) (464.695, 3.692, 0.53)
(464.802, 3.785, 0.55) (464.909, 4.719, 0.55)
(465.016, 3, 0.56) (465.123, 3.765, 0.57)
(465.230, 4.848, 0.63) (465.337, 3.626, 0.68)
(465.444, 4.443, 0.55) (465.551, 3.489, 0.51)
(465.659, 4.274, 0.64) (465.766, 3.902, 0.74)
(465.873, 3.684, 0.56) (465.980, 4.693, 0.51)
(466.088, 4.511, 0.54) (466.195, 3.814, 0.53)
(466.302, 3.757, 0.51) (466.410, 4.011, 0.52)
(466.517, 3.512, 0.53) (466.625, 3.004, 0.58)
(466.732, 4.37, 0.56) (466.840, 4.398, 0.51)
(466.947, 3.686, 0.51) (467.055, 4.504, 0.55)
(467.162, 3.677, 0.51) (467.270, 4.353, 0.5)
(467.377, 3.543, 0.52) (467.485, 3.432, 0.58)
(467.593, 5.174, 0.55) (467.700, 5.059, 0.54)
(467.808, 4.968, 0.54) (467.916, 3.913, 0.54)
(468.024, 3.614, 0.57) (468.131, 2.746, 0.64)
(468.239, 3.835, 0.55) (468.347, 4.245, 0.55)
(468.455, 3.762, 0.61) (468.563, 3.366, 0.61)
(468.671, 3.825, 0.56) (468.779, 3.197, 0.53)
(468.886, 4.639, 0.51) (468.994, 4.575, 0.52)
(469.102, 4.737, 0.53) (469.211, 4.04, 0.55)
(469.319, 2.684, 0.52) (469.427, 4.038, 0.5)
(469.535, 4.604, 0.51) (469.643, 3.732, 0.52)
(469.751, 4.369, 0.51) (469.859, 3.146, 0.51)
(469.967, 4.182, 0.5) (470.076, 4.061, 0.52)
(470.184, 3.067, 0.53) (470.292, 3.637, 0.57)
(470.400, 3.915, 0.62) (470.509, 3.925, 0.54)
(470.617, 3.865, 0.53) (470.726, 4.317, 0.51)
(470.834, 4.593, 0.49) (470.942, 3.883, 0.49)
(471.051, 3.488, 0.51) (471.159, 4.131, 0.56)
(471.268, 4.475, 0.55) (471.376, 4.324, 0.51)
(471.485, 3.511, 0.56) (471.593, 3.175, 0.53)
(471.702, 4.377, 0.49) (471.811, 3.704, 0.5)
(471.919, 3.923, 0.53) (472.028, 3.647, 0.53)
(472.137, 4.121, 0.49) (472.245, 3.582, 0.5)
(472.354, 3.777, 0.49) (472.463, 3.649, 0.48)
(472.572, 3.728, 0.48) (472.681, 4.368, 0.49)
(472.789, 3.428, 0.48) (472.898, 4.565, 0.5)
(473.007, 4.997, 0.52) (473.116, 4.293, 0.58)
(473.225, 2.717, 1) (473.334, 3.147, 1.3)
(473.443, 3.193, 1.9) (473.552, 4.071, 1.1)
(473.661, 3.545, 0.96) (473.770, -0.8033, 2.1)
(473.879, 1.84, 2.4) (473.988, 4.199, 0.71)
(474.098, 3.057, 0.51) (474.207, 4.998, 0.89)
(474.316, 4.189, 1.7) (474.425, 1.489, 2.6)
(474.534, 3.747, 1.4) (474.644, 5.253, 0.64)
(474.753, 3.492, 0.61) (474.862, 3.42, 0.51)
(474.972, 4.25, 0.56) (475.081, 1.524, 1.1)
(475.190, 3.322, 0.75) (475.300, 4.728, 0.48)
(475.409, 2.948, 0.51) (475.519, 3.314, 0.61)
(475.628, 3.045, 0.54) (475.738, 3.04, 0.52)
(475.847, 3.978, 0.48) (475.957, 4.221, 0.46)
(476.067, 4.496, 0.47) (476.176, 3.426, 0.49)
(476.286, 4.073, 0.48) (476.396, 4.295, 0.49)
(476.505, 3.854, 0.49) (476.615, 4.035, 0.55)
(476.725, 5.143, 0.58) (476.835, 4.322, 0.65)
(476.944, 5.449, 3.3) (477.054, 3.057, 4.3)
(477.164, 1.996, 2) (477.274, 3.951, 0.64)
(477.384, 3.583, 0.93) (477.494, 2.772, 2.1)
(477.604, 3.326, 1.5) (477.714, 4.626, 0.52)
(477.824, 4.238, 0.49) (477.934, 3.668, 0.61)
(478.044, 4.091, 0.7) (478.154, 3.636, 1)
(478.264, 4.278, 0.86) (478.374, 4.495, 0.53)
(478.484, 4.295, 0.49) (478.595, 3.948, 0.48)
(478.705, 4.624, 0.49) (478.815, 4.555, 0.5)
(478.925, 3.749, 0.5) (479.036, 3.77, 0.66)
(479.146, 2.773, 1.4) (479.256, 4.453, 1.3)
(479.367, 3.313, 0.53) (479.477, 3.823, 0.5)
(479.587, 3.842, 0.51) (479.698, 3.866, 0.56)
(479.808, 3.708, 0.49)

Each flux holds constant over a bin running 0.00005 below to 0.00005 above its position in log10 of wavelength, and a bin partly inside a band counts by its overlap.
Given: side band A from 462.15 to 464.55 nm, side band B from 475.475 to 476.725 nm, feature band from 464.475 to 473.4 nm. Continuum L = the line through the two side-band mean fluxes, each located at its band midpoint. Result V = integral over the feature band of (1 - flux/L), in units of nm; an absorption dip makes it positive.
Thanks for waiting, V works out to 0.16 nm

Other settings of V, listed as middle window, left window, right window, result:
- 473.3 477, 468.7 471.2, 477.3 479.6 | 0.30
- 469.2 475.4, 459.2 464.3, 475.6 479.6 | 0.31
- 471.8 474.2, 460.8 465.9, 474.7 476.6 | 0.12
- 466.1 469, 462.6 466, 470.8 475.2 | -0.07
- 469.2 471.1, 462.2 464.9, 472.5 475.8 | -0.09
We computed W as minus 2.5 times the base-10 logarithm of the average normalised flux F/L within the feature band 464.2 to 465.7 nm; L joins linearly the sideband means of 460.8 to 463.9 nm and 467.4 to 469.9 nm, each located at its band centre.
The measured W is 0.02 mag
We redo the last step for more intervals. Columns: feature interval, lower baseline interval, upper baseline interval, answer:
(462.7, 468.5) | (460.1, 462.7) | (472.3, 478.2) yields -0.07 mag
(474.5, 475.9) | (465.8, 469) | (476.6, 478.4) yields 0.11 mag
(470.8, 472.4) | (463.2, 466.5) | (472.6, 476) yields -0.09 mag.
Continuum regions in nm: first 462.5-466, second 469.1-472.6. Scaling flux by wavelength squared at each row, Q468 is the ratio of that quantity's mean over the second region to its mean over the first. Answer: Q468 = 1.0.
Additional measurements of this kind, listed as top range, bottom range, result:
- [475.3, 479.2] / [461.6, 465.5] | 1.02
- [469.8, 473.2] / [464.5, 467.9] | 0.99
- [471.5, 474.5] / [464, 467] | 0.93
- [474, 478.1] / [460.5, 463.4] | 1.00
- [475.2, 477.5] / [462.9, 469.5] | 1.00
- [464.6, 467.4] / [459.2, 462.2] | 1.12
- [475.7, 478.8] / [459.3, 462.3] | 1.18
